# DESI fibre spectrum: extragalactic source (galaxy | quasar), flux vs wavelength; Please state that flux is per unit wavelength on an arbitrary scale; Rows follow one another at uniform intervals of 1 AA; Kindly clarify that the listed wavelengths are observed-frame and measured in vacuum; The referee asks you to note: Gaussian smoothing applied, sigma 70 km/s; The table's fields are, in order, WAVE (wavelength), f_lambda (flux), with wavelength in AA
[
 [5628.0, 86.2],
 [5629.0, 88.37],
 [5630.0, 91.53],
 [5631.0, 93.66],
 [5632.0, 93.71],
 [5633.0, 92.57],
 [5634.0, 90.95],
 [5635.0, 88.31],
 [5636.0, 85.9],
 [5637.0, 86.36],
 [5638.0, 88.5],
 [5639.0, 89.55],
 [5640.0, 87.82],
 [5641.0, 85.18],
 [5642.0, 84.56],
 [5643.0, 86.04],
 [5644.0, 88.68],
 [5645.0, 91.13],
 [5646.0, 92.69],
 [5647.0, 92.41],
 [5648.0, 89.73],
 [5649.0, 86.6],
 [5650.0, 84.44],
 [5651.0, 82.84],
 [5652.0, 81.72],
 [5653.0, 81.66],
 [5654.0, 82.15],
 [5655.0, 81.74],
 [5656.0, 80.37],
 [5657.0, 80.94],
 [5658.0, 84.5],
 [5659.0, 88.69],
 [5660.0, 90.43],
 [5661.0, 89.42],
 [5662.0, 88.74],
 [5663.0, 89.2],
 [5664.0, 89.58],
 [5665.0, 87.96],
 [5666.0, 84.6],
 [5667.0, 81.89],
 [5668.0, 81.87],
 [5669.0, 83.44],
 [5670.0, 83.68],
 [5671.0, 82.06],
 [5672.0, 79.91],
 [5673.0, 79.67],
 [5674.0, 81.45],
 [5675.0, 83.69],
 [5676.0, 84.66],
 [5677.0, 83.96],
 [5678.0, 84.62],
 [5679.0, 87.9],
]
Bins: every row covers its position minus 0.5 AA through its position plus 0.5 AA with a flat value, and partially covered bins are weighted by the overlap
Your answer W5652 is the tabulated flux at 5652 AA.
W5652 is 81.72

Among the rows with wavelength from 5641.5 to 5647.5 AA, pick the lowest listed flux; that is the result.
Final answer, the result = 84.56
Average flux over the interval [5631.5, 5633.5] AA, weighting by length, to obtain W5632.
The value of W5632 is 93.1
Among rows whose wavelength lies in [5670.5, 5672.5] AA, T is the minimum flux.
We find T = 79.91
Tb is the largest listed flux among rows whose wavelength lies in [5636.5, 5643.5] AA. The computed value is 89.55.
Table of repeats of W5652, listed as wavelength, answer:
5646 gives 92.69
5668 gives 81.87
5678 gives 84.62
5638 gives 88.5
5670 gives 83.68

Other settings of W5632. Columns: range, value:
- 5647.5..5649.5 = 88.2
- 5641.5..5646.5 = 88.6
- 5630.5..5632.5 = 93.7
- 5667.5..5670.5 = 83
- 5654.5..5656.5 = 81.1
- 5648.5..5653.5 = 83.5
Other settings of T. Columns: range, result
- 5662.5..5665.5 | 87.96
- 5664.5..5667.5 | 81.89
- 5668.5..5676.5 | 79.67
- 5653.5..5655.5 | 81.74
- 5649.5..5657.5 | 80.37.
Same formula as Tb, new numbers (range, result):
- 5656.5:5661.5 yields 90.43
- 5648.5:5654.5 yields 86.6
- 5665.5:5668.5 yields 84.6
